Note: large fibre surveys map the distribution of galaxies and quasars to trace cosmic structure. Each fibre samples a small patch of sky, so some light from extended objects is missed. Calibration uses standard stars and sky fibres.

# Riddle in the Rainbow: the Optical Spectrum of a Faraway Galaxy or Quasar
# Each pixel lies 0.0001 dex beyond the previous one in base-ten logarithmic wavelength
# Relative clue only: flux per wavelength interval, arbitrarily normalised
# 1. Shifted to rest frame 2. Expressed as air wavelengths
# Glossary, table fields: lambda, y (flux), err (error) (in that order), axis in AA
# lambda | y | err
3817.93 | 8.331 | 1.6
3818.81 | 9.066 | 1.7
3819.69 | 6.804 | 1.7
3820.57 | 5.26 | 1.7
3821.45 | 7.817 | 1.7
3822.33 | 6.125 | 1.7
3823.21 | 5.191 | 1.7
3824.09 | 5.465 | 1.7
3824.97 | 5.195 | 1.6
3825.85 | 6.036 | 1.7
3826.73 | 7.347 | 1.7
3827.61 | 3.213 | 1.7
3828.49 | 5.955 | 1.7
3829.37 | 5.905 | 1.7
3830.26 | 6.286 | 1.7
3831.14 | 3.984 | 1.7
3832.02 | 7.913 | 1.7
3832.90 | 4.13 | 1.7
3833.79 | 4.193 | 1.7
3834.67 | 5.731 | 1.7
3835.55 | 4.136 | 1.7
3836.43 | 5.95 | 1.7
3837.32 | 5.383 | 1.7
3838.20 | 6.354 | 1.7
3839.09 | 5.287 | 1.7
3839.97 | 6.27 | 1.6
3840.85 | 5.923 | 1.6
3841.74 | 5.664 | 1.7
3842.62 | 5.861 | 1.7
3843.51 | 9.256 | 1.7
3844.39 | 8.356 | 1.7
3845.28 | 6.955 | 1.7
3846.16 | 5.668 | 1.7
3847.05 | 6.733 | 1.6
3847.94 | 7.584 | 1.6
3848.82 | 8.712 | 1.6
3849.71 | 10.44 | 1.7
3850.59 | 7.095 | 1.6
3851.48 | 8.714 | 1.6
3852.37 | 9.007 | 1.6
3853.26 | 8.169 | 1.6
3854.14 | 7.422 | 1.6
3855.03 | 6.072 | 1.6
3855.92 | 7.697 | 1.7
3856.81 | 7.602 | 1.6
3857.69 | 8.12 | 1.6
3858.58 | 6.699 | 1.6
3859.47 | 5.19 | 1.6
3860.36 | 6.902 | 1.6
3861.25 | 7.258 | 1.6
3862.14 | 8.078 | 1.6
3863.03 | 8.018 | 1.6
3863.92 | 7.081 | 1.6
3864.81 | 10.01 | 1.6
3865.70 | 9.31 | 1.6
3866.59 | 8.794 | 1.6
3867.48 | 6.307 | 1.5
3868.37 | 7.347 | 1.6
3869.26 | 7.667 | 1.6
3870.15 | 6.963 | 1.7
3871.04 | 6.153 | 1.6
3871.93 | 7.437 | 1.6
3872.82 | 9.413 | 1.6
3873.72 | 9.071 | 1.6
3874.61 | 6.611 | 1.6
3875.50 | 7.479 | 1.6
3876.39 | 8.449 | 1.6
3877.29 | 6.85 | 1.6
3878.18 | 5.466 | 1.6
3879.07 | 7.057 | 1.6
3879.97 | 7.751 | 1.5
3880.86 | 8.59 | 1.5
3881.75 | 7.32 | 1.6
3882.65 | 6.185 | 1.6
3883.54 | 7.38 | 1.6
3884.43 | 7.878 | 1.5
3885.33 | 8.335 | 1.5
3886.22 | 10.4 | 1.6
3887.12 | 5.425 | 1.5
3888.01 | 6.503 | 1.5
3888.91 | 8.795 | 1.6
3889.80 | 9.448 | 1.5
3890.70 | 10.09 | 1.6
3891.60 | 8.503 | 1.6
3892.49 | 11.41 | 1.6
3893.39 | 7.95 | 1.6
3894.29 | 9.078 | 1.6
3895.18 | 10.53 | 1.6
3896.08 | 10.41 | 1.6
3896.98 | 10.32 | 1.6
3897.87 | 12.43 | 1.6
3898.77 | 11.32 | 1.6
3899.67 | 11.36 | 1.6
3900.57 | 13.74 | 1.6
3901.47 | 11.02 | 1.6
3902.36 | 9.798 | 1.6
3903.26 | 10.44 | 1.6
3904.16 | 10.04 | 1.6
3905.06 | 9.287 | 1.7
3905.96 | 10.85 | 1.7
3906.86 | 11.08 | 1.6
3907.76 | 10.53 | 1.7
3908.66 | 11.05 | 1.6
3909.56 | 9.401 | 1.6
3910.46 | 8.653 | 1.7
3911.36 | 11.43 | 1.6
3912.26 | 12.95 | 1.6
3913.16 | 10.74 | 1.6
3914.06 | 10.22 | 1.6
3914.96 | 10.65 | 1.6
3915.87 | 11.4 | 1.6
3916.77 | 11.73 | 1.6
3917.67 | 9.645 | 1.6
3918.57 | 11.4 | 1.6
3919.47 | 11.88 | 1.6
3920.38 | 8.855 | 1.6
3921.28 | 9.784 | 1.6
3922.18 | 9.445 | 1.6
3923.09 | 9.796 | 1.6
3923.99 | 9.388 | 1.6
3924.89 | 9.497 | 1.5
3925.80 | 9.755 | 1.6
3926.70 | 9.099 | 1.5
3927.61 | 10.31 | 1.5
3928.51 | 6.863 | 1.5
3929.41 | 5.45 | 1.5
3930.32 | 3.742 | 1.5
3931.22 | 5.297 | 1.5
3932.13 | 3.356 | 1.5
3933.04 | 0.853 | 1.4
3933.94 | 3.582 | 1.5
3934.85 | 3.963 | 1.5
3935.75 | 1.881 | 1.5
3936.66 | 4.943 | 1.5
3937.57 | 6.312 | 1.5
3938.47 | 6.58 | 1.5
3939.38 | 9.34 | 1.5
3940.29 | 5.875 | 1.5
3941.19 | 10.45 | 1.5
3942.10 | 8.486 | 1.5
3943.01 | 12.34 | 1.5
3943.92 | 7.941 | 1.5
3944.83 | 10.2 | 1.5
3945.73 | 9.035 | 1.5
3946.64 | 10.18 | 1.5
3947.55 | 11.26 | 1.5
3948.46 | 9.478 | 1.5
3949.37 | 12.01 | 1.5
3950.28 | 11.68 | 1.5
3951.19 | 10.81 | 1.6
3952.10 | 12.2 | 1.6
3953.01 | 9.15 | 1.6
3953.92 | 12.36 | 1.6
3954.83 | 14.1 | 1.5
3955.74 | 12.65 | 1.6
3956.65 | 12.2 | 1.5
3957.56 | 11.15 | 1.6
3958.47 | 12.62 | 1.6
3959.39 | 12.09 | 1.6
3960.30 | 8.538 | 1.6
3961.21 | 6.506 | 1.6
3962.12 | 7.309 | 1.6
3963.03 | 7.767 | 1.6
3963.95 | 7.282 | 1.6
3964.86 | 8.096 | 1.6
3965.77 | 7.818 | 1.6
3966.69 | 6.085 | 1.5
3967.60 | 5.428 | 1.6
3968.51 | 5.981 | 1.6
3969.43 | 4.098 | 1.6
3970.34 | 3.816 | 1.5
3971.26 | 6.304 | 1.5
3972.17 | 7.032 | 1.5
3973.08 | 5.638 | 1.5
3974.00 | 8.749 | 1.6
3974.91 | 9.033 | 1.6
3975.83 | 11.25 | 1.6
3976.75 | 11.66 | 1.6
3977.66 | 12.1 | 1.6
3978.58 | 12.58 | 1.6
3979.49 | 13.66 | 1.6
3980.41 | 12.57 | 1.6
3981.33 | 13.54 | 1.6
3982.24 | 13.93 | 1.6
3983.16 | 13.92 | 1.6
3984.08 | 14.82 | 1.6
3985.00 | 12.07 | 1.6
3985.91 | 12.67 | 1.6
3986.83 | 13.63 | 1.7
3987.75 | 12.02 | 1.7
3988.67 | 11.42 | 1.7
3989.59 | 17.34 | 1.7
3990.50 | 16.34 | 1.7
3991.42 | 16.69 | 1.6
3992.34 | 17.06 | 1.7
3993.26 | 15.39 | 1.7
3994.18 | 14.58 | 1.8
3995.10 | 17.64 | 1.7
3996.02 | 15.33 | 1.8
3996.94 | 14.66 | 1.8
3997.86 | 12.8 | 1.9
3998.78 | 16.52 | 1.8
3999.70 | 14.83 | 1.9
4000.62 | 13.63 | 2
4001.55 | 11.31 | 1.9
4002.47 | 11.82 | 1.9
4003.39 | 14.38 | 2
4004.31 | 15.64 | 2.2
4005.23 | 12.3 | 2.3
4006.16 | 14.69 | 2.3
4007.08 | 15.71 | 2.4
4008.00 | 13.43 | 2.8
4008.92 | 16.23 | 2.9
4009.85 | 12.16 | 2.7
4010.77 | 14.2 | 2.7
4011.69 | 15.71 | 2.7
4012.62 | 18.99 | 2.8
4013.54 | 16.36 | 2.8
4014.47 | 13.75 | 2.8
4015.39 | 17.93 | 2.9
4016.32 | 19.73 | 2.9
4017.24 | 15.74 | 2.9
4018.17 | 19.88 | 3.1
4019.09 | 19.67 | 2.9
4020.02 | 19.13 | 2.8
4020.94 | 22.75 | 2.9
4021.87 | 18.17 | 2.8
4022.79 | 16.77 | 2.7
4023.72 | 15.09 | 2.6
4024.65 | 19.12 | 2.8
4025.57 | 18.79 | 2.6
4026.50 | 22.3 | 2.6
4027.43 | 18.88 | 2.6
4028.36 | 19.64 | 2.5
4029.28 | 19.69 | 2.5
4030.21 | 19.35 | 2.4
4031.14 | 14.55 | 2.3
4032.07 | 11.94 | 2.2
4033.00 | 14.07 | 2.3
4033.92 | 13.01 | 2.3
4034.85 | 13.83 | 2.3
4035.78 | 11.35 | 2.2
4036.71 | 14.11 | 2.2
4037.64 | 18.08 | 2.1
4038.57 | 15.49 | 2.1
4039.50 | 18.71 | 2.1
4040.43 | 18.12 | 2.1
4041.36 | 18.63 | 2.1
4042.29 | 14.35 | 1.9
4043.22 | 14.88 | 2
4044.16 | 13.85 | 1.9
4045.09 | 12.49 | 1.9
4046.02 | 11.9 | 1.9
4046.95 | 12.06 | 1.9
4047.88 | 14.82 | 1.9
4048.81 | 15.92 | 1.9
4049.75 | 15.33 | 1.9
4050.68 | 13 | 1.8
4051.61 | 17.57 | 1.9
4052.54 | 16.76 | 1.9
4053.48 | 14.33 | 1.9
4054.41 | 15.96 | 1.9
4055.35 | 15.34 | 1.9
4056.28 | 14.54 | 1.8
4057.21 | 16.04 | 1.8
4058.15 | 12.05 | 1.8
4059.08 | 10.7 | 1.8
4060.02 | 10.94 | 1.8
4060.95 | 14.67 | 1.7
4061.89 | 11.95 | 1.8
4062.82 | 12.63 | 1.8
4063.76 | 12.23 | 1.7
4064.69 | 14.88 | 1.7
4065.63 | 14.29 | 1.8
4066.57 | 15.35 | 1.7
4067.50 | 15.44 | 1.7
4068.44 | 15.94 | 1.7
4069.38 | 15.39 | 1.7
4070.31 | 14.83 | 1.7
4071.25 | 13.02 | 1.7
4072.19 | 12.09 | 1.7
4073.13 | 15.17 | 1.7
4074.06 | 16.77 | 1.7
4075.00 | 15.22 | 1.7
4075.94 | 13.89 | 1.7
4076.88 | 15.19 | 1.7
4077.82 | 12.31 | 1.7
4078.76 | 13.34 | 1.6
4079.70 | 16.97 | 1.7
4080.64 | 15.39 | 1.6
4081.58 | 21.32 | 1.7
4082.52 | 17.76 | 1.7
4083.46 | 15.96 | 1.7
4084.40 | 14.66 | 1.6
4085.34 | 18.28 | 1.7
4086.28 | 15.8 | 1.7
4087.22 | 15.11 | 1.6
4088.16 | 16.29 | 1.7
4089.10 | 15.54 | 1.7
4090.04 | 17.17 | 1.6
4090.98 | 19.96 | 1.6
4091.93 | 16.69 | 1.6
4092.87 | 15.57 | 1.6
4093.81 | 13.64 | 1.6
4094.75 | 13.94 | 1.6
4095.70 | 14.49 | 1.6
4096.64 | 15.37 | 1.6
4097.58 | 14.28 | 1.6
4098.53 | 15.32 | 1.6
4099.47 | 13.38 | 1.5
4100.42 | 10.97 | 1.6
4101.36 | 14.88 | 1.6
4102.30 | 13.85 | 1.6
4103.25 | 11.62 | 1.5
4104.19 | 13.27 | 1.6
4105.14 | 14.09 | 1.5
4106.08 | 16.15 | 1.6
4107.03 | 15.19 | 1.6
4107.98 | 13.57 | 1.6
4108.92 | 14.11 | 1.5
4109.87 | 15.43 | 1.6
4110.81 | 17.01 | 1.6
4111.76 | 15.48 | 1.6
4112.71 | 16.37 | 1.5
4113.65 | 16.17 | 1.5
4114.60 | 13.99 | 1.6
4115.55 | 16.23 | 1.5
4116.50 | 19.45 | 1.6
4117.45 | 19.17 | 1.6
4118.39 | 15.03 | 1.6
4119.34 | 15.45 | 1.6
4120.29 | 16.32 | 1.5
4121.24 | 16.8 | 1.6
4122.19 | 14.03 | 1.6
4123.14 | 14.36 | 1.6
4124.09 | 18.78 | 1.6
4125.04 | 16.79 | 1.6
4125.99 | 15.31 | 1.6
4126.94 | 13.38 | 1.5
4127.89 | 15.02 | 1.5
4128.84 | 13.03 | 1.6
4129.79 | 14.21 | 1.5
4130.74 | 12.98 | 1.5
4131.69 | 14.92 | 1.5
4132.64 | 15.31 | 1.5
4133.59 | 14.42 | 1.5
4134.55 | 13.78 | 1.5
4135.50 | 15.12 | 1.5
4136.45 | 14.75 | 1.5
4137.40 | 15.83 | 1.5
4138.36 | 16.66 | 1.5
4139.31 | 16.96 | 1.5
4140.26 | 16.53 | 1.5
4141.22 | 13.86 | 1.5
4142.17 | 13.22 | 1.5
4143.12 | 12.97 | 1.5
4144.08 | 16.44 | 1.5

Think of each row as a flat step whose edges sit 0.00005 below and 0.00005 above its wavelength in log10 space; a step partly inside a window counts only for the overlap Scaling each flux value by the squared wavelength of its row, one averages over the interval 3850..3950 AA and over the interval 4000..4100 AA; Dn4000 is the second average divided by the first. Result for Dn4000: 1.94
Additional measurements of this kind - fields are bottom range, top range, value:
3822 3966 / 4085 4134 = 2.05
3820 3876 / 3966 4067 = 2.27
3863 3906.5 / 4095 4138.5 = 1.93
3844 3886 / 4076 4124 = 2.28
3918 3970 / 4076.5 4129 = 1.97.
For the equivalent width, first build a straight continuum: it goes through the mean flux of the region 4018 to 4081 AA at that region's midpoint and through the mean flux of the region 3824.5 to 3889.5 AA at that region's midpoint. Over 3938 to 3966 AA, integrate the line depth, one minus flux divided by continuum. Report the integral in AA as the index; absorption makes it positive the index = 3.1 AA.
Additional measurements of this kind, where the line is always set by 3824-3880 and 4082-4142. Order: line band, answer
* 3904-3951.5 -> 2.3 AA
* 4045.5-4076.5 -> -1.4 AA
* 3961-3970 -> 3.4 AA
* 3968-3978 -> 2.9 AA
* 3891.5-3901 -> -2.7 AA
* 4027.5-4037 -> -1.9 AA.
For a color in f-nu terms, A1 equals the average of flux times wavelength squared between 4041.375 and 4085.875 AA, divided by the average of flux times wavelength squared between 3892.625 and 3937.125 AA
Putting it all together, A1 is 1.73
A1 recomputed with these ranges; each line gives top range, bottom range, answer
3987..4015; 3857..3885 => 2.10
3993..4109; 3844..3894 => 2.16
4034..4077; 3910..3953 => 1.77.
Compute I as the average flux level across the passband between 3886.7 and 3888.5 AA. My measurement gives 6.03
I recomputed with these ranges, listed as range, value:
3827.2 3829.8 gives 5.05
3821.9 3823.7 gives 5.65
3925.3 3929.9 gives 8.27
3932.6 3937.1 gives 3.05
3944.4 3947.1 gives 9.83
